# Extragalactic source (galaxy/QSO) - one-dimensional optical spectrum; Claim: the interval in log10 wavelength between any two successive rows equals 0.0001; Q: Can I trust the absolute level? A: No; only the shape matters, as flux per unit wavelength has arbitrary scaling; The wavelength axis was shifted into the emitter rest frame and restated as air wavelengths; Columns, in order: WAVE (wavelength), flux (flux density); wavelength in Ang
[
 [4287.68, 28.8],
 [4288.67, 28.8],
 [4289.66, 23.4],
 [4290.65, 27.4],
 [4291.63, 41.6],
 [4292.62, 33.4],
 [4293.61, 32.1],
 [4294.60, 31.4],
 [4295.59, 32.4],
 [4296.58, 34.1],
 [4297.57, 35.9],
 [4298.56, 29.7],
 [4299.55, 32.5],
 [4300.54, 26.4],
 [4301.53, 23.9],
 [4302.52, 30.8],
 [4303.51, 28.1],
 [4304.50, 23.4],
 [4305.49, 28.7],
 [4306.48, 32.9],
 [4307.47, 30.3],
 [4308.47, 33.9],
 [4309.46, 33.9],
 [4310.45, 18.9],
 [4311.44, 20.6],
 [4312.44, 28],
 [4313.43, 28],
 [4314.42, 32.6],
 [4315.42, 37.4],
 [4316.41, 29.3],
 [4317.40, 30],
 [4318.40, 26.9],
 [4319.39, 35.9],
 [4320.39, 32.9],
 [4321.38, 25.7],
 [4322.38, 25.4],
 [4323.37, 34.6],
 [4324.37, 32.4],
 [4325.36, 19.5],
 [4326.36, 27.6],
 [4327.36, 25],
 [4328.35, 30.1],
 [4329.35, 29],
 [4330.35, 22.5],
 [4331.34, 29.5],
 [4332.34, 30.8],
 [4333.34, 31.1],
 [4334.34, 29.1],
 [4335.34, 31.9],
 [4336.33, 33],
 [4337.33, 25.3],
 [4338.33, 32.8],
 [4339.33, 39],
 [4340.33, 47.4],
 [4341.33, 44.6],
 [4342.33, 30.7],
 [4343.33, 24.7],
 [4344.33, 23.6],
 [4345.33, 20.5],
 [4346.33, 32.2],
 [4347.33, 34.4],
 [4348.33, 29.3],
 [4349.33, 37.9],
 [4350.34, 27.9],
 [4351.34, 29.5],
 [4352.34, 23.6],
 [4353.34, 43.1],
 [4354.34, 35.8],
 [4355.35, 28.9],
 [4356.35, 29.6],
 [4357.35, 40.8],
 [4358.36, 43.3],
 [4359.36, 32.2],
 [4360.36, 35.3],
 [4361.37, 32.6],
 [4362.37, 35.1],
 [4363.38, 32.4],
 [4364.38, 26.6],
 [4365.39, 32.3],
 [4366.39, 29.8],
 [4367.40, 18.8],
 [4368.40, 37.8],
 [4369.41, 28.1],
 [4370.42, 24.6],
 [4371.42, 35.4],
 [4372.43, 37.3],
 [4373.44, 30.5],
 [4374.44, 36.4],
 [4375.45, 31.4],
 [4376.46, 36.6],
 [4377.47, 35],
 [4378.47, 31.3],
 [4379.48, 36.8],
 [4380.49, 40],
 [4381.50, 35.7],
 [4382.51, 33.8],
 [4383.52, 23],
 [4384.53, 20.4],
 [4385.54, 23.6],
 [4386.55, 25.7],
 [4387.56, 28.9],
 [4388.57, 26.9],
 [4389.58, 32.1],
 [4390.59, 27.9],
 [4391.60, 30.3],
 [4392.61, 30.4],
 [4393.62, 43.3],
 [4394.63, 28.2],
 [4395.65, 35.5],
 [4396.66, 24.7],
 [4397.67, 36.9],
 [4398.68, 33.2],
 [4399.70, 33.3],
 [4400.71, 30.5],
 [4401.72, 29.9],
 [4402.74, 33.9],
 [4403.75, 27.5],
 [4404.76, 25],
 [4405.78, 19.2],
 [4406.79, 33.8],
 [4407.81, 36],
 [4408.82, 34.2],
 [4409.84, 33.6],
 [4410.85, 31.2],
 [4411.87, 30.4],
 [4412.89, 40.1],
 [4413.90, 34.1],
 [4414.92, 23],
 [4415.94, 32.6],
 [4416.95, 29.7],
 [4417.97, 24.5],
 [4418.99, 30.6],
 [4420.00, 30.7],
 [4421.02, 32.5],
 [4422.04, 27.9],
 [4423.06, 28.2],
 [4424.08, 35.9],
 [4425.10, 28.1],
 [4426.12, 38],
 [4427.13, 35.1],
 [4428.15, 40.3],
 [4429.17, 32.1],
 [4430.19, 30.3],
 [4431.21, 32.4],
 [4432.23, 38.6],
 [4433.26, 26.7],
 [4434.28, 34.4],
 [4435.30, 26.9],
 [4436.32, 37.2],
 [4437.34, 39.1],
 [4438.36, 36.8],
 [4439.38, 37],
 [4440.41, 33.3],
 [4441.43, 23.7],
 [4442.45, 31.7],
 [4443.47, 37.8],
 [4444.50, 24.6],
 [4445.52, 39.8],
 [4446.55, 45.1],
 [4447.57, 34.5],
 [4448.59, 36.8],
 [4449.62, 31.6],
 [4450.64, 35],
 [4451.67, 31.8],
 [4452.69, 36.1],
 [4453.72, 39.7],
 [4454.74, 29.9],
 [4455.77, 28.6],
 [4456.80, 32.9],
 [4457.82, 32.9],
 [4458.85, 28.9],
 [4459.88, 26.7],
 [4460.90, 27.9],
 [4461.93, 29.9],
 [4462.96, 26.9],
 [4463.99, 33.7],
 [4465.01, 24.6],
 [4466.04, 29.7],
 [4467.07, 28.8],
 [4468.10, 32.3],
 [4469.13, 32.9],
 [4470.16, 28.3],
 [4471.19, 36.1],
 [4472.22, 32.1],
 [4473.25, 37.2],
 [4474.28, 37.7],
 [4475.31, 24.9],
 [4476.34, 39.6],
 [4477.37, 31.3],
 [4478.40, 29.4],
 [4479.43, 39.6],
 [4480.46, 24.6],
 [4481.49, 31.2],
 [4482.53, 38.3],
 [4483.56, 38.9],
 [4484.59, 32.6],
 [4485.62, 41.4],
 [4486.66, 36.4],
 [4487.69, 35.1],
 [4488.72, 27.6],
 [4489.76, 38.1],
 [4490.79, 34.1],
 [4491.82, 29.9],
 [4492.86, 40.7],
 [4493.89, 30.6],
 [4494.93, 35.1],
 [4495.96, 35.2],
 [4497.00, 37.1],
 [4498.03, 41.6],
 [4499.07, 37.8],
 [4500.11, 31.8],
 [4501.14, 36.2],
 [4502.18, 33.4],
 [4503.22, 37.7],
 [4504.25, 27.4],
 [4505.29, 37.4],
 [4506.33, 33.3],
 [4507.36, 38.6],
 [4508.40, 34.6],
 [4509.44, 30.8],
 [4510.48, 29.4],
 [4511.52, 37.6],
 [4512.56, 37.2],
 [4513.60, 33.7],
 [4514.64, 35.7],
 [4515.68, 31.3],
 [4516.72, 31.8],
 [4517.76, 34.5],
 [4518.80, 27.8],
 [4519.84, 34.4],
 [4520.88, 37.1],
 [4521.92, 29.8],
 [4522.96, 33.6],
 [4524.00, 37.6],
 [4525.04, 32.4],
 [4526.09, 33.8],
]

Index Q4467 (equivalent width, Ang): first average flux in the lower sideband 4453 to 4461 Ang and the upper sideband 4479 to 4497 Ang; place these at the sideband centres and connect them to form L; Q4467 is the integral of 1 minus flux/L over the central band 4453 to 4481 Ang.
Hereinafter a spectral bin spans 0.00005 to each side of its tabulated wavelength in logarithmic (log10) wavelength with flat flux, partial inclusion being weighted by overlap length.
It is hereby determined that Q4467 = 0.8 Ang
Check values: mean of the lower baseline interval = 31.2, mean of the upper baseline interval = 34.7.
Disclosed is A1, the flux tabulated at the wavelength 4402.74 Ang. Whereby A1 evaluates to 33.9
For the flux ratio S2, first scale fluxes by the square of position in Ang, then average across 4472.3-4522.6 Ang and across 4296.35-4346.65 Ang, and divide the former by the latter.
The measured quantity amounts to 1.25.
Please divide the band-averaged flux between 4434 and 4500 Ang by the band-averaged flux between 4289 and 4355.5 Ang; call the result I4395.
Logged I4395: 1.10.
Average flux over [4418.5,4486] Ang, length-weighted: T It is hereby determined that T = 32.9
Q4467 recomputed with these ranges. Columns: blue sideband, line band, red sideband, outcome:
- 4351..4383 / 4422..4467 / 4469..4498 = 1.6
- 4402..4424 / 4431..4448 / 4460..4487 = -1.5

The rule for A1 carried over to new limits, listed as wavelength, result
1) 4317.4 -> 30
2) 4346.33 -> 32.2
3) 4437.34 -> 39.1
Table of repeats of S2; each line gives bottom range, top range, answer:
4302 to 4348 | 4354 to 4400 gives 1.09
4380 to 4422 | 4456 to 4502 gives 1.12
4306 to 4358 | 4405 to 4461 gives 1.11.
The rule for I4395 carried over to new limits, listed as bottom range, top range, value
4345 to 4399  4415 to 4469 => 1.02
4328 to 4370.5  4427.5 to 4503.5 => 1.06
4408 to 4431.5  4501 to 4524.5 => 1.06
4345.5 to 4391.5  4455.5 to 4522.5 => 1.05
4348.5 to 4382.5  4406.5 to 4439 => 0.99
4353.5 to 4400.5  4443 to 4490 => 1.03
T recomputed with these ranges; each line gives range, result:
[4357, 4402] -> 31.9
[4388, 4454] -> 32.5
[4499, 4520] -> 33.8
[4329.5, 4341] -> 32.1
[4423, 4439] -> 34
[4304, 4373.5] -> 30.8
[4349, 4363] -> 33.9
